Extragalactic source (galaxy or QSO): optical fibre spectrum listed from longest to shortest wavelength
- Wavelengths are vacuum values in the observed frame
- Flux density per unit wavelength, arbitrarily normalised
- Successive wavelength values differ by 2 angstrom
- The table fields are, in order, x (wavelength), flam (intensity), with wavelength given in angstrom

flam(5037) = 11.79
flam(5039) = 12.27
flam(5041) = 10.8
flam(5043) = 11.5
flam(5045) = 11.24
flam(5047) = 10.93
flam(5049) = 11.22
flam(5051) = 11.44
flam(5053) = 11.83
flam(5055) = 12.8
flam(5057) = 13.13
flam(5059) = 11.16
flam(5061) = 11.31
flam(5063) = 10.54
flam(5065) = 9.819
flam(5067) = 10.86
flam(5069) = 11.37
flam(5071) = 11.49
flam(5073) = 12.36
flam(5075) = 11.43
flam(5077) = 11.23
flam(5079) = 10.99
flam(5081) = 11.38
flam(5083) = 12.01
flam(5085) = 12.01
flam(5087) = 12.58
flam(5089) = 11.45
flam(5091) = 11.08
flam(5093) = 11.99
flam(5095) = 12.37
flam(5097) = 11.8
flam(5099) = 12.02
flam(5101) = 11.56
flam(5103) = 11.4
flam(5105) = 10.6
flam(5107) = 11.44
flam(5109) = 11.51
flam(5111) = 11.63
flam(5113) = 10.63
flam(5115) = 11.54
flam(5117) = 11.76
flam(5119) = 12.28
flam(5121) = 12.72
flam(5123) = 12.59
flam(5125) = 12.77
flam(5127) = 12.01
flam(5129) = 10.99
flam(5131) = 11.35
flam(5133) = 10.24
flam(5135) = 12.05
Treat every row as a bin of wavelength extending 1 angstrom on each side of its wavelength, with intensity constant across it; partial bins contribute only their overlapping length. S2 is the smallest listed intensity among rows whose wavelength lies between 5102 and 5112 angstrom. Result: 10.6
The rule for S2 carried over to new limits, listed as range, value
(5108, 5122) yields 10.63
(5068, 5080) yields 10.99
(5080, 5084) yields 11.38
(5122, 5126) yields 12.59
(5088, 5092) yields 11.08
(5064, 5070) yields 9.819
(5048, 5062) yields 11.16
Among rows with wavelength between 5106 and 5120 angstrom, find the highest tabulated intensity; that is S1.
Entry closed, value 12.28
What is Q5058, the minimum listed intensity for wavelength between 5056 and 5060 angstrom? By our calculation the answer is 11.16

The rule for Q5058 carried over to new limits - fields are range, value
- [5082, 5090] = 11.45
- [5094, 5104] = 11.4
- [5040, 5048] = 10.8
